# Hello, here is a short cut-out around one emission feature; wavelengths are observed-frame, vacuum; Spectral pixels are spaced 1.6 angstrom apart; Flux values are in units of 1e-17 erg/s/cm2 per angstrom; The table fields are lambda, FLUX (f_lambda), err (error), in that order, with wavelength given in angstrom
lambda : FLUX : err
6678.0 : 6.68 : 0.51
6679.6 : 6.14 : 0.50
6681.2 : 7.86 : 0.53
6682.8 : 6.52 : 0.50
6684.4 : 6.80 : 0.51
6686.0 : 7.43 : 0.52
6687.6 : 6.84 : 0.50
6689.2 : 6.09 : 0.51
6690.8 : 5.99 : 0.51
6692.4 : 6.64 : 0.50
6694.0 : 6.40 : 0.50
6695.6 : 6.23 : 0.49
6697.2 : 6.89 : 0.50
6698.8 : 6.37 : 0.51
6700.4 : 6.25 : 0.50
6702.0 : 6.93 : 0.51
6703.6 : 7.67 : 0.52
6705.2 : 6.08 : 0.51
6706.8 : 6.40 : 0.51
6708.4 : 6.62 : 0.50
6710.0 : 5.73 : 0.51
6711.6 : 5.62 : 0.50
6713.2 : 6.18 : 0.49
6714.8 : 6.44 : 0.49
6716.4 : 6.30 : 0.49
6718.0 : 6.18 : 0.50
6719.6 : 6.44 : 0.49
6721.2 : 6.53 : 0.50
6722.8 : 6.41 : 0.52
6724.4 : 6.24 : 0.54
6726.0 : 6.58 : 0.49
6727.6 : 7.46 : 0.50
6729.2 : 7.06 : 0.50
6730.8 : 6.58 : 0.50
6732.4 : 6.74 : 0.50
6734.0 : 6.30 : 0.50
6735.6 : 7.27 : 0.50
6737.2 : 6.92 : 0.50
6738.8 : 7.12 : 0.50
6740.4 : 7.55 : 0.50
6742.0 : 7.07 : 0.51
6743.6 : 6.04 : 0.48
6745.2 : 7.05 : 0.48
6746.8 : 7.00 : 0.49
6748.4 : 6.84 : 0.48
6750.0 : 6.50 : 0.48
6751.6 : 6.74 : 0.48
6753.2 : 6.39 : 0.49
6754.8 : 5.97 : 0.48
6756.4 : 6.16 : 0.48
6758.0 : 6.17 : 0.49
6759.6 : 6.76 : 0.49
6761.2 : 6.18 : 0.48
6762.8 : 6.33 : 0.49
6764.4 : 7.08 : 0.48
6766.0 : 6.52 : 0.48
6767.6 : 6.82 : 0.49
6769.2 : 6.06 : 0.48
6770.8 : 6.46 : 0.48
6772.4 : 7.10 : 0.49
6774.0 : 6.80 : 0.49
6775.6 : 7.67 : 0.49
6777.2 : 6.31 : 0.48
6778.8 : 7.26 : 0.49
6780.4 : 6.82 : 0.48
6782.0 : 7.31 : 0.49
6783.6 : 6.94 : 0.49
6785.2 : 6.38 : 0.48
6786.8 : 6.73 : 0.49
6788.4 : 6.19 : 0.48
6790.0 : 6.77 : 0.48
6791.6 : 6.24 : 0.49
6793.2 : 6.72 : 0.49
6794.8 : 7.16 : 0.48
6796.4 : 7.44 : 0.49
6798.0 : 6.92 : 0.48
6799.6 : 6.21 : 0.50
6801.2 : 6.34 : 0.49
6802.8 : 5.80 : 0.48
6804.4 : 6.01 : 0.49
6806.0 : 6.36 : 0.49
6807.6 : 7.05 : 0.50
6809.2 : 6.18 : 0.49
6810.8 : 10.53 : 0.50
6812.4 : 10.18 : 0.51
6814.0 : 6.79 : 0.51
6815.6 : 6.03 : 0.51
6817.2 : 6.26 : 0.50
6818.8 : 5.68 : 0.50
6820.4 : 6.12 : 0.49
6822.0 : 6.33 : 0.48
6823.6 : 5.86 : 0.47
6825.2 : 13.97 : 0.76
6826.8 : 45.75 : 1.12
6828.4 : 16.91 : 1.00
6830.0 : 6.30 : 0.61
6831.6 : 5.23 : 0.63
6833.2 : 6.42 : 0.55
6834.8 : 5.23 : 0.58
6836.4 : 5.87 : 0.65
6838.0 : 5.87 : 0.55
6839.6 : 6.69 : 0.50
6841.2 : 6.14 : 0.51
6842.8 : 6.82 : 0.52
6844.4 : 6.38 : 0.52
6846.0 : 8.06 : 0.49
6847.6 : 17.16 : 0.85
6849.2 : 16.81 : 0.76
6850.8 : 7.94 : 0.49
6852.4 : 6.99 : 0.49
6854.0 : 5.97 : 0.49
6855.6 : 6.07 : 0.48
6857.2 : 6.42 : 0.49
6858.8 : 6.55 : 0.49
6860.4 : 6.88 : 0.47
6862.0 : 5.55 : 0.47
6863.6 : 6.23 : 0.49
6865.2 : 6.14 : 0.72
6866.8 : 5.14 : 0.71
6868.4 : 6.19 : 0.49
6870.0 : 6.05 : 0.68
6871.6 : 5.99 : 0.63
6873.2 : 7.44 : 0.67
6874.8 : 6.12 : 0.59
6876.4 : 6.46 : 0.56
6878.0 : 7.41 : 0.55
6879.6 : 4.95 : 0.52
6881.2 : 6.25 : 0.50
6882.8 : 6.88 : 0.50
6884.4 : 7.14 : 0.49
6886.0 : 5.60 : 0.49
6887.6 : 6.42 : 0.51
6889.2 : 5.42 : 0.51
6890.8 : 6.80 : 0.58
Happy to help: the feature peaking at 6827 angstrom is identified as H-alpha 6563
